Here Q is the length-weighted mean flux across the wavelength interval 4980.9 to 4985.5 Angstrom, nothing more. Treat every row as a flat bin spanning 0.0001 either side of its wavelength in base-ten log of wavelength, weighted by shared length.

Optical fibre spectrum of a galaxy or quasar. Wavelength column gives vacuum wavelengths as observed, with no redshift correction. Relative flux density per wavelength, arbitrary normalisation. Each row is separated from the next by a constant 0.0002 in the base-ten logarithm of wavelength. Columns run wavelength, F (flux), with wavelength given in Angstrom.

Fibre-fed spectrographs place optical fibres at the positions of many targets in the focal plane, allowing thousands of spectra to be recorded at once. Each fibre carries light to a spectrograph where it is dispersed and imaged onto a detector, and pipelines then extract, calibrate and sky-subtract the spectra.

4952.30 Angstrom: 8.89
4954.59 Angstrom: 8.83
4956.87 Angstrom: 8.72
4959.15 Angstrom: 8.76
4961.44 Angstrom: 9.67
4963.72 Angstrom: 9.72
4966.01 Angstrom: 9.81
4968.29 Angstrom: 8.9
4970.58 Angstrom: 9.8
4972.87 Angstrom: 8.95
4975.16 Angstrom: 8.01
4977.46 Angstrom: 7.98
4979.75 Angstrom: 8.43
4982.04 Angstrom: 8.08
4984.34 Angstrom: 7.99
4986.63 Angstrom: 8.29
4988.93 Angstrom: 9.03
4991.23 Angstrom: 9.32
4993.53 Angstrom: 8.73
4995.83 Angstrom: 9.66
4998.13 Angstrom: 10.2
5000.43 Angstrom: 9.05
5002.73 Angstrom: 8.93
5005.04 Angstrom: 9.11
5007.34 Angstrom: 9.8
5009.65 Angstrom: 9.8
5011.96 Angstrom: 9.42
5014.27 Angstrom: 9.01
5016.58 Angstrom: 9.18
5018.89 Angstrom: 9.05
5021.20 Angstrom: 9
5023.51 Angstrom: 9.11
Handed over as 8.04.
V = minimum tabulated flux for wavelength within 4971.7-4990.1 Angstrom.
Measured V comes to 7.98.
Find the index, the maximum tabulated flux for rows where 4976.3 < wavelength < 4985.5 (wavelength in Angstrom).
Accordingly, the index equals 8.43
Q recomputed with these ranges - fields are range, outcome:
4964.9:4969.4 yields 9.37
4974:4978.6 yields 7.98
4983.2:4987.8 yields 8.15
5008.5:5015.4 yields 9.41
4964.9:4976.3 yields 9.1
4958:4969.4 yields 9.38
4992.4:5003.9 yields 9.32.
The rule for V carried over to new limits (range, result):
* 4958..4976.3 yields 8.01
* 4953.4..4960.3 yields 8.72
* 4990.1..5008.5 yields 8.73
